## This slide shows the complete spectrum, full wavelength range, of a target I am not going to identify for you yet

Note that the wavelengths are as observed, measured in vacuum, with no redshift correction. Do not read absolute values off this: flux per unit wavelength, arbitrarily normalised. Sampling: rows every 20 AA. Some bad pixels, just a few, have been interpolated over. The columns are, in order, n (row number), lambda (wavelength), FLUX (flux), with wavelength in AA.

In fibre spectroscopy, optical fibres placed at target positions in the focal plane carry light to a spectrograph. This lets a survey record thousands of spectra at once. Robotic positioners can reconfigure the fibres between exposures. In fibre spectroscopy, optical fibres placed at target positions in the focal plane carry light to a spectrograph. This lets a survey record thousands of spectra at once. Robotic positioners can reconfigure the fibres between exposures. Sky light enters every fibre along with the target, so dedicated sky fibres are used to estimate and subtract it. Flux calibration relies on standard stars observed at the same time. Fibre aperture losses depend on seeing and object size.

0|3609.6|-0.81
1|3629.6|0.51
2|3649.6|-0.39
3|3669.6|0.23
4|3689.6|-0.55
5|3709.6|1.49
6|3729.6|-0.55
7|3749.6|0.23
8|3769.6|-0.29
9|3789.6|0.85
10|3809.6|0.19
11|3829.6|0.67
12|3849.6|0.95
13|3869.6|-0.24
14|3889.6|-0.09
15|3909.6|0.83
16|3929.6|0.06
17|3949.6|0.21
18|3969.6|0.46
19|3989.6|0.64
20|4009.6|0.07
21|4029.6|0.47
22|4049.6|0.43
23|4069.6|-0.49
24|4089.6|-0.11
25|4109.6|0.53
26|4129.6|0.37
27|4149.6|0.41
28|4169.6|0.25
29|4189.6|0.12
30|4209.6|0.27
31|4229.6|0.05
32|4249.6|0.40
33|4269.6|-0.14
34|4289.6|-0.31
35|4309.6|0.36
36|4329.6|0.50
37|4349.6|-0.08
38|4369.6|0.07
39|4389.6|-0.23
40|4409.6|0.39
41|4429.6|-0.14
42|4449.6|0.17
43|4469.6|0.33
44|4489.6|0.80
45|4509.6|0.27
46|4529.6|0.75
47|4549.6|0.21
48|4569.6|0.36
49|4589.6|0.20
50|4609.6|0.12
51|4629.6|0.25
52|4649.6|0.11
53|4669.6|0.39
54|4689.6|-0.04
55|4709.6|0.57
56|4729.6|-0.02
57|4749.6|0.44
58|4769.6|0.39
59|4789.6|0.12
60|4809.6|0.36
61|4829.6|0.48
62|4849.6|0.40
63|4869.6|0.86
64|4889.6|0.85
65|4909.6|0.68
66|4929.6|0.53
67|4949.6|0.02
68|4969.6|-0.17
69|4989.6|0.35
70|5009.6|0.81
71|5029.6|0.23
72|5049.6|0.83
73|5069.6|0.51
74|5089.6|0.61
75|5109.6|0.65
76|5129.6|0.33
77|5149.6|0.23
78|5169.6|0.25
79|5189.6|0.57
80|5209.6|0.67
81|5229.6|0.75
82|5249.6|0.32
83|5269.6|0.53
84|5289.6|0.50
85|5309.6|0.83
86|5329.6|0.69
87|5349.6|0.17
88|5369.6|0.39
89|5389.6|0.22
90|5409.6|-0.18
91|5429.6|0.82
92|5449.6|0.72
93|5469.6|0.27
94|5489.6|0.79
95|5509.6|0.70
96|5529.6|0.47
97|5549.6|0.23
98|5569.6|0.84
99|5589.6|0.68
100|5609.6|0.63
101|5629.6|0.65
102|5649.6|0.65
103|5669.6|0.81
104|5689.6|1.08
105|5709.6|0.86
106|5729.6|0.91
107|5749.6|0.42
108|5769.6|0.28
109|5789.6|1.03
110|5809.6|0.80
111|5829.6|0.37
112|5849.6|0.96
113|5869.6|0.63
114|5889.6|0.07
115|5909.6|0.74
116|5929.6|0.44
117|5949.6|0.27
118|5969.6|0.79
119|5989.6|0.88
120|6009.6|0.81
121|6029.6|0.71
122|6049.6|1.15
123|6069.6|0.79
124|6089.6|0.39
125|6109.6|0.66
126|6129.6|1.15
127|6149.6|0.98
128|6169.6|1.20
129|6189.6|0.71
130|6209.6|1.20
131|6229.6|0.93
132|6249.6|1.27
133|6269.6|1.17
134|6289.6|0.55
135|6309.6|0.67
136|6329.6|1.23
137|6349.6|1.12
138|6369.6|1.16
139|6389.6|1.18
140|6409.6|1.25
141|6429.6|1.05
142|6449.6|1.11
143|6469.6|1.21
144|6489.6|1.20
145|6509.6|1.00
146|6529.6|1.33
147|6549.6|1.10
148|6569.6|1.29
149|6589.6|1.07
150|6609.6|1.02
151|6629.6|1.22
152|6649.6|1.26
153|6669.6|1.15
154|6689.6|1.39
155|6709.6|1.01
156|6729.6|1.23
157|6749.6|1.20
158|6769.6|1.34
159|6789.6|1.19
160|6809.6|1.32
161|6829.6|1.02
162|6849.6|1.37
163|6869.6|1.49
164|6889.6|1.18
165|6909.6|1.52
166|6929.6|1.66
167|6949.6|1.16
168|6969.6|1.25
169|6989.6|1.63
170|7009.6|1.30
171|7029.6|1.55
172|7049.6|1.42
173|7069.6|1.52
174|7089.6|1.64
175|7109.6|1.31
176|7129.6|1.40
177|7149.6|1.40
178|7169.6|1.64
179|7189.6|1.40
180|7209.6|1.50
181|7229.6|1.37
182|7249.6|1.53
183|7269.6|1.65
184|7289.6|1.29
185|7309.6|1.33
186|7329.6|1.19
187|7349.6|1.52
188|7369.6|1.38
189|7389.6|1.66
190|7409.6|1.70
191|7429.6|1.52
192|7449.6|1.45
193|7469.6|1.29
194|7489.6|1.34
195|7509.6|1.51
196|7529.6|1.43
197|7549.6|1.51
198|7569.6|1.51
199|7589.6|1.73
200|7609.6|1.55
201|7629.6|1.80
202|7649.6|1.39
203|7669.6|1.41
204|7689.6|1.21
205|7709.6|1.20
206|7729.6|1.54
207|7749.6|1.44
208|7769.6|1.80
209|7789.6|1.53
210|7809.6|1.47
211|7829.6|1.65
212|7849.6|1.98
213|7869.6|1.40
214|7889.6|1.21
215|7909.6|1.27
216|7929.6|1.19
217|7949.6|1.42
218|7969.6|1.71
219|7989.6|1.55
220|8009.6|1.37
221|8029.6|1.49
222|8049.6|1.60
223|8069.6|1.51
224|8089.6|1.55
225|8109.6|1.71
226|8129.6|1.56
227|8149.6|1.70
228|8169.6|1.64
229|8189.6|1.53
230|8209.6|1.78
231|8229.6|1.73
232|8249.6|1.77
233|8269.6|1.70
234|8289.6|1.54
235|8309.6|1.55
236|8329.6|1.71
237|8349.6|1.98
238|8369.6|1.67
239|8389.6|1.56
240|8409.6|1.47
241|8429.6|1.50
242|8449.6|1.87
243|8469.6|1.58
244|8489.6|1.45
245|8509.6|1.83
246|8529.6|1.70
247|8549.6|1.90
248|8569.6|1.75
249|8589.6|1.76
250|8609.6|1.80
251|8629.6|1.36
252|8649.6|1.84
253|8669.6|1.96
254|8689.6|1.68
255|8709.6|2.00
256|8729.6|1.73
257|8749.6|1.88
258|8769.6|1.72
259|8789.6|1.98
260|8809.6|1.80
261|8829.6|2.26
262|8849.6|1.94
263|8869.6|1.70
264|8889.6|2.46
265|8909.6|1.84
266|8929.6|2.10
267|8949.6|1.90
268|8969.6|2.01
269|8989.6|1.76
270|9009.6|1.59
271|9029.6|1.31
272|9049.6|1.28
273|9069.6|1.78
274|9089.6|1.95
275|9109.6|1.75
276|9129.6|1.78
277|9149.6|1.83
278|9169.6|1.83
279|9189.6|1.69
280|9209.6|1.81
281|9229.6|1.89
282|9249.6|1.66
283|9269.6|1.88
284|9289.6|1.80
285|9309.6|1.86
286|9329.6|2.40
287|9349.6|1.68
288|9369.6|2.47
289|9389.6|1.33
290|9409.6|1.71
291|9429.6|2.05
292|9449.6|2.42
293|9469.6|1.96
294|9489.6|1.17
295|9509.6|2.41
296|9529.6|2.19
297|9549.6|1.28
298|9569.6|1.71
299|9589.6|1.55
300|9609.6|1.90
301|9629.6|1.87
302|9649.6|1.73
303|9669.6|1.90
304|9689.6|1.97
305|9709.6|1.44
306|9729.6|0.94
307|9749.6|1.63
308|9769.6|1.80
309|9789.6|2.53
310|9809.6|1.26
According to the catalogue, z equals 0.532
